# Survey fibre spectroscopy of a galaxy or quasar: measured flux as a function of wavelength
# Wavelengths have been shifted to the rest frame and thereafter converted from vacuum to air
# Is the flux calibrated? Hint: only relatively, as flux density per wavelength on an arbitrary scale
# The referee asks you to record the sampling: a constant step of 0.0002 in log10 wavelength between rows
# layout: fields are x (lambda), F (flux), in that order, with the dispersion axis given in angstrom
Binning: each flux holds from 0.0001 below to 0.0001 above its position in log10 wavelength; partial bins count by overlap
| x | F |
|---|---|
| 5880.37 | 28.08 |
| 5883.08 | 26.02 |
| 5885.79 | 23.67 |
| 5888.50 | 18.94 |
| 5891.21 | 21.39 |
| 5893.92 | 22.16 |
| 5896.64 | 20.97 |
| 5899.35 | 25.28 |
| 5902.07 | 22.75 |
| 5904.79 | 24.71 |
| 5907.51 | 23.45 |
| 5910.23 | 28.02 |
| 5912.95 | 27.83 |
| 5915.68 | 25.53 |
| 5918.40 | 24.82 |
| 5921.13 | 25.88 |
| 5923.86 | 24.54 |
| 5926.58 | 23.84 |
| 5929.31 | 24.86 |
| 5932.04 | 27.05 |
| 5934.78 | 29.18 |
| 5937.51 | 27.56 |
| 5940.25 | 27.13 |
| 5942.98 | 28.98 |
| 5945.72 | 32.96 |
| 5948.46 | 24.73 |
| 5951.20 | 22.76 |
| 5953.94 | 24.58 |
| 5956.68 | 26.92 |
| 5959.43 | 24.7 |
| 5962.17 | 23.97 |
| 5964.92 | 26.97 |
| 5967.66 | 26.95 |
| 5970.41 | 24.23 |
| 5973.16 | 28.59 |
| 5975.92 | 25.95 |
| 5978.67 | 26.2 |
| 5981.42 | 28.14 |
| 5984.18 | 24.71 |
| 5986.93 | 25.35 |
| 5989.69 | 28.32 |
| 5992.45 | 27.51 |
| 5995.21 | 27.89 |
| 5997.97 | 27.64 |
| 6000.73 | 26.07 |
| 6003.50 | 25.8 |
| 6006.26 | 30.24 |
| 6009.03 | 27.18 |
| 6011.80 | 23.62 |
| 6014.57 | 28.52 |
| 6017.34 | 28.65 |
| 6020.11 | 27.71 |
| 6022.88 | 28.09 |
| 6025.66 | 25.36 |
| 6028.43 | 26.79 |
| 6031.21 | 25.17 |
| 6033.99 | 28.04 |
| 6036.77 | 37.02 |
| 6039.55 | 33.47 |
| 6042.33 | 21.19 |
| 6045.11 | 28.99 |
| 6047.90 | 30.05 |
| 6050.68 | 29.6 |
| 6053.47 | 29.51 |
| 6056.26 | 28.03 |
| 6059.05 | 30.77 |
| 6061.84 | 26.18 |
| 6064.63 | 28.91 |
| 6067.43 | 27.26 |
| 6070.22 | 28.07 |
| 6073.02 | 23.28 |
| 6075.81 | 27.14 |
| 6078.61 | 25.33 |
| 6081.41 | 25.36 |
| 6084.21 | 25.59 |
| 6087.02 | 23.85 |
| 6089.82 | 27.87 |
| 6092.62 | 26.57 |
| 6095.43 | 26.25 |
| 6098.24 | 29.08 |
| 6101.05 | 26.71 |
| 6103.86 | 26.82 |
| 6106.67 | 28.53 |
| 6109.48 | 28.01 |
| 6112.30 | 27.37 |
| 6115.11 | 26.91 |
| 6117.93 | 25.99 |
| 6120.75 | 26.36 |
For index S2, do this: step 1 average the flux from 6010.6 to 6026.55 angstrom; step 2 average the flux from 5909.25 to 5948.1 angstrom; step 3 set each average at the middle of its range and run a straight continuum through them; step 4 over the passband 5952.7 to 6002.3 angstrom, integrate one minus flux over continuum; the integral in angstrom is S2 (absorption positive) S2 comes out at 1.2 angstrom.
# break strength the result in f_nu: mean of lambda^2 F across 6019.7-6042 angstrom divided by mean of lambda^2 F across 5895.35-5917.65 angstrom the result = 1.20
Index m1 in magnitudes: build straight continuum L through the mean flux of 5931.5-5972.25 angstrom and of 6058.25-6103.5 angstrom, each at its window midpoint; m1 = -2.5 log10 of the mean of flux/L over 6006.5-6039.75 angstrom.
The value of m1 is -0.06 mag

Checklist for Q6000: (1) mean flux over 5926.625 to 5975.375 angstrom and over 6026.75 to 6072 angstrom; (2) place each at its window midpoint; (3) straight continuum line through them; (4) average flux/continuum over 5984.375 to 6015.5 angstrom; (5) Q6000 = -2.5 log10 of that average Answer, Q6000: 0.02 mag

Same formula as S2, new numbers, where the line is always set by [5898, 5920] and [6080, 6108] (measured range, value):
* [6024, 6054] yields -2.7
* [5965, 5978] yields -0.4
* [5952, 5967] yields 0.2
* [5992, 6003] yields -0.5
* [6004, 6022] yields -1.0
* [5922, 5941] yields -0.6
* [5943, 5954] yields -0.5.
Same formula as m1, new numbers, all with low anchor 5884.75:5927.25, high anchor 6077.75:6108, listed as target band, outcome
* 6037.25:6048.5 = -0.12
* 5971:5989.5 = -0.06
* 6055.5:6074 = -0.06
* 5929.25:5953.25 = -0.12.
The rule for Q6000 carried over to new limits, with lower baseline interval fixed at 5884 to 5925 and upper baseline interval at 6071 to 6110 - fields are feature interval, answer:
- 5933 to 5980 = -0.08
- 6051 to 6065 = -0.11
